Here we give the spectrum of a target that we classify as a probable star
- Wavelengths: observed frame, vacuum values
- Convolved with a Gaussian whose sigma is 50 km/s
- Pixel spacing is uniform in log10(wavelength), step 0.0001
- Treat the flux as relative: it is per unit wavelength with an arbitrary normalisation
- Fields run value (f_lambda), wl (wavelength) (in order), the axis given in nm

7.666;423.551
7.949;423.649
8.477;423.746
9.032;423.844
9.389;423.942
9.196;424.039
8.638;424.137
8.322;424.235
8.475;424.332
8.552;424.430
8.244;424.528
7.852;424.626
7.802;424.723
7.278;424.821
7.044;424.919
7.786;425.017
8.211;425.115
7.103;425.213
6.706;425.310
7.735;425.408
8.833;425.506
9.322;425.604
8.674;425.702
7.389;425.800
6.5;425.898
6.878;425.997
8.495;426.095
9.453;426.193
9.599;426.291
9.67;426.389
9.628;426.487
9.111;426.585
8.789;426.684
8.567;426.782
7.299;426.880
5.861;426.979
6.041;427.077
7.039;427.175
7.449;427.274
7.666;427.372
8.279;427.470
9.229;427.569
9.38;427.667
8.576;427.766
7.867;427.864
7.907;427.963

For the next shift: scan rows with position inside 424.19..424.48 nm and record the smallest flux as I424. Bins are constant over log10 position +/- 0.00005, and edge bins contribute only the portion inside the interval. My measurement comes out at 8.322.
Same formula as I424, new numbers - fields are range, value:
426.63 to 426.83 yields 8.567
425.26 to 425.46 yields 6.706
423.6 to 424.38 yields 7.949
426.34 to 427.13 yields 5.861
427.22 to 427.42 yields 7.449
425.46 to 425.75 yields 8.674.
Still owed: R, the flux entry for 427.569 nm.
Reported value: 9.229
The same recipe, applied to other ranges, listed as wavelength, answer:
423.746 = 8.477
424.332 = 8.475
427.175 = 7.039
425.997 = 6.878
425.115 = 8.211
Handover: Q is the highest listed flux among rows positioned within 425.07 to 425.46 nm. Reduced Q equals 8.211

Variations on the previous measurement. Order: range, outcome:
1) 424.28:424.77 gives 8.552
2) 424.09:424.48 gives 8.638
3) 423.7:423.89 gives 9.032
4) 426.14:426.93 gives 9.67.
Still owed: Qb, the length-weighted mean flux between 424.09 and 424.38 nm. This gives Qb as 8.49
